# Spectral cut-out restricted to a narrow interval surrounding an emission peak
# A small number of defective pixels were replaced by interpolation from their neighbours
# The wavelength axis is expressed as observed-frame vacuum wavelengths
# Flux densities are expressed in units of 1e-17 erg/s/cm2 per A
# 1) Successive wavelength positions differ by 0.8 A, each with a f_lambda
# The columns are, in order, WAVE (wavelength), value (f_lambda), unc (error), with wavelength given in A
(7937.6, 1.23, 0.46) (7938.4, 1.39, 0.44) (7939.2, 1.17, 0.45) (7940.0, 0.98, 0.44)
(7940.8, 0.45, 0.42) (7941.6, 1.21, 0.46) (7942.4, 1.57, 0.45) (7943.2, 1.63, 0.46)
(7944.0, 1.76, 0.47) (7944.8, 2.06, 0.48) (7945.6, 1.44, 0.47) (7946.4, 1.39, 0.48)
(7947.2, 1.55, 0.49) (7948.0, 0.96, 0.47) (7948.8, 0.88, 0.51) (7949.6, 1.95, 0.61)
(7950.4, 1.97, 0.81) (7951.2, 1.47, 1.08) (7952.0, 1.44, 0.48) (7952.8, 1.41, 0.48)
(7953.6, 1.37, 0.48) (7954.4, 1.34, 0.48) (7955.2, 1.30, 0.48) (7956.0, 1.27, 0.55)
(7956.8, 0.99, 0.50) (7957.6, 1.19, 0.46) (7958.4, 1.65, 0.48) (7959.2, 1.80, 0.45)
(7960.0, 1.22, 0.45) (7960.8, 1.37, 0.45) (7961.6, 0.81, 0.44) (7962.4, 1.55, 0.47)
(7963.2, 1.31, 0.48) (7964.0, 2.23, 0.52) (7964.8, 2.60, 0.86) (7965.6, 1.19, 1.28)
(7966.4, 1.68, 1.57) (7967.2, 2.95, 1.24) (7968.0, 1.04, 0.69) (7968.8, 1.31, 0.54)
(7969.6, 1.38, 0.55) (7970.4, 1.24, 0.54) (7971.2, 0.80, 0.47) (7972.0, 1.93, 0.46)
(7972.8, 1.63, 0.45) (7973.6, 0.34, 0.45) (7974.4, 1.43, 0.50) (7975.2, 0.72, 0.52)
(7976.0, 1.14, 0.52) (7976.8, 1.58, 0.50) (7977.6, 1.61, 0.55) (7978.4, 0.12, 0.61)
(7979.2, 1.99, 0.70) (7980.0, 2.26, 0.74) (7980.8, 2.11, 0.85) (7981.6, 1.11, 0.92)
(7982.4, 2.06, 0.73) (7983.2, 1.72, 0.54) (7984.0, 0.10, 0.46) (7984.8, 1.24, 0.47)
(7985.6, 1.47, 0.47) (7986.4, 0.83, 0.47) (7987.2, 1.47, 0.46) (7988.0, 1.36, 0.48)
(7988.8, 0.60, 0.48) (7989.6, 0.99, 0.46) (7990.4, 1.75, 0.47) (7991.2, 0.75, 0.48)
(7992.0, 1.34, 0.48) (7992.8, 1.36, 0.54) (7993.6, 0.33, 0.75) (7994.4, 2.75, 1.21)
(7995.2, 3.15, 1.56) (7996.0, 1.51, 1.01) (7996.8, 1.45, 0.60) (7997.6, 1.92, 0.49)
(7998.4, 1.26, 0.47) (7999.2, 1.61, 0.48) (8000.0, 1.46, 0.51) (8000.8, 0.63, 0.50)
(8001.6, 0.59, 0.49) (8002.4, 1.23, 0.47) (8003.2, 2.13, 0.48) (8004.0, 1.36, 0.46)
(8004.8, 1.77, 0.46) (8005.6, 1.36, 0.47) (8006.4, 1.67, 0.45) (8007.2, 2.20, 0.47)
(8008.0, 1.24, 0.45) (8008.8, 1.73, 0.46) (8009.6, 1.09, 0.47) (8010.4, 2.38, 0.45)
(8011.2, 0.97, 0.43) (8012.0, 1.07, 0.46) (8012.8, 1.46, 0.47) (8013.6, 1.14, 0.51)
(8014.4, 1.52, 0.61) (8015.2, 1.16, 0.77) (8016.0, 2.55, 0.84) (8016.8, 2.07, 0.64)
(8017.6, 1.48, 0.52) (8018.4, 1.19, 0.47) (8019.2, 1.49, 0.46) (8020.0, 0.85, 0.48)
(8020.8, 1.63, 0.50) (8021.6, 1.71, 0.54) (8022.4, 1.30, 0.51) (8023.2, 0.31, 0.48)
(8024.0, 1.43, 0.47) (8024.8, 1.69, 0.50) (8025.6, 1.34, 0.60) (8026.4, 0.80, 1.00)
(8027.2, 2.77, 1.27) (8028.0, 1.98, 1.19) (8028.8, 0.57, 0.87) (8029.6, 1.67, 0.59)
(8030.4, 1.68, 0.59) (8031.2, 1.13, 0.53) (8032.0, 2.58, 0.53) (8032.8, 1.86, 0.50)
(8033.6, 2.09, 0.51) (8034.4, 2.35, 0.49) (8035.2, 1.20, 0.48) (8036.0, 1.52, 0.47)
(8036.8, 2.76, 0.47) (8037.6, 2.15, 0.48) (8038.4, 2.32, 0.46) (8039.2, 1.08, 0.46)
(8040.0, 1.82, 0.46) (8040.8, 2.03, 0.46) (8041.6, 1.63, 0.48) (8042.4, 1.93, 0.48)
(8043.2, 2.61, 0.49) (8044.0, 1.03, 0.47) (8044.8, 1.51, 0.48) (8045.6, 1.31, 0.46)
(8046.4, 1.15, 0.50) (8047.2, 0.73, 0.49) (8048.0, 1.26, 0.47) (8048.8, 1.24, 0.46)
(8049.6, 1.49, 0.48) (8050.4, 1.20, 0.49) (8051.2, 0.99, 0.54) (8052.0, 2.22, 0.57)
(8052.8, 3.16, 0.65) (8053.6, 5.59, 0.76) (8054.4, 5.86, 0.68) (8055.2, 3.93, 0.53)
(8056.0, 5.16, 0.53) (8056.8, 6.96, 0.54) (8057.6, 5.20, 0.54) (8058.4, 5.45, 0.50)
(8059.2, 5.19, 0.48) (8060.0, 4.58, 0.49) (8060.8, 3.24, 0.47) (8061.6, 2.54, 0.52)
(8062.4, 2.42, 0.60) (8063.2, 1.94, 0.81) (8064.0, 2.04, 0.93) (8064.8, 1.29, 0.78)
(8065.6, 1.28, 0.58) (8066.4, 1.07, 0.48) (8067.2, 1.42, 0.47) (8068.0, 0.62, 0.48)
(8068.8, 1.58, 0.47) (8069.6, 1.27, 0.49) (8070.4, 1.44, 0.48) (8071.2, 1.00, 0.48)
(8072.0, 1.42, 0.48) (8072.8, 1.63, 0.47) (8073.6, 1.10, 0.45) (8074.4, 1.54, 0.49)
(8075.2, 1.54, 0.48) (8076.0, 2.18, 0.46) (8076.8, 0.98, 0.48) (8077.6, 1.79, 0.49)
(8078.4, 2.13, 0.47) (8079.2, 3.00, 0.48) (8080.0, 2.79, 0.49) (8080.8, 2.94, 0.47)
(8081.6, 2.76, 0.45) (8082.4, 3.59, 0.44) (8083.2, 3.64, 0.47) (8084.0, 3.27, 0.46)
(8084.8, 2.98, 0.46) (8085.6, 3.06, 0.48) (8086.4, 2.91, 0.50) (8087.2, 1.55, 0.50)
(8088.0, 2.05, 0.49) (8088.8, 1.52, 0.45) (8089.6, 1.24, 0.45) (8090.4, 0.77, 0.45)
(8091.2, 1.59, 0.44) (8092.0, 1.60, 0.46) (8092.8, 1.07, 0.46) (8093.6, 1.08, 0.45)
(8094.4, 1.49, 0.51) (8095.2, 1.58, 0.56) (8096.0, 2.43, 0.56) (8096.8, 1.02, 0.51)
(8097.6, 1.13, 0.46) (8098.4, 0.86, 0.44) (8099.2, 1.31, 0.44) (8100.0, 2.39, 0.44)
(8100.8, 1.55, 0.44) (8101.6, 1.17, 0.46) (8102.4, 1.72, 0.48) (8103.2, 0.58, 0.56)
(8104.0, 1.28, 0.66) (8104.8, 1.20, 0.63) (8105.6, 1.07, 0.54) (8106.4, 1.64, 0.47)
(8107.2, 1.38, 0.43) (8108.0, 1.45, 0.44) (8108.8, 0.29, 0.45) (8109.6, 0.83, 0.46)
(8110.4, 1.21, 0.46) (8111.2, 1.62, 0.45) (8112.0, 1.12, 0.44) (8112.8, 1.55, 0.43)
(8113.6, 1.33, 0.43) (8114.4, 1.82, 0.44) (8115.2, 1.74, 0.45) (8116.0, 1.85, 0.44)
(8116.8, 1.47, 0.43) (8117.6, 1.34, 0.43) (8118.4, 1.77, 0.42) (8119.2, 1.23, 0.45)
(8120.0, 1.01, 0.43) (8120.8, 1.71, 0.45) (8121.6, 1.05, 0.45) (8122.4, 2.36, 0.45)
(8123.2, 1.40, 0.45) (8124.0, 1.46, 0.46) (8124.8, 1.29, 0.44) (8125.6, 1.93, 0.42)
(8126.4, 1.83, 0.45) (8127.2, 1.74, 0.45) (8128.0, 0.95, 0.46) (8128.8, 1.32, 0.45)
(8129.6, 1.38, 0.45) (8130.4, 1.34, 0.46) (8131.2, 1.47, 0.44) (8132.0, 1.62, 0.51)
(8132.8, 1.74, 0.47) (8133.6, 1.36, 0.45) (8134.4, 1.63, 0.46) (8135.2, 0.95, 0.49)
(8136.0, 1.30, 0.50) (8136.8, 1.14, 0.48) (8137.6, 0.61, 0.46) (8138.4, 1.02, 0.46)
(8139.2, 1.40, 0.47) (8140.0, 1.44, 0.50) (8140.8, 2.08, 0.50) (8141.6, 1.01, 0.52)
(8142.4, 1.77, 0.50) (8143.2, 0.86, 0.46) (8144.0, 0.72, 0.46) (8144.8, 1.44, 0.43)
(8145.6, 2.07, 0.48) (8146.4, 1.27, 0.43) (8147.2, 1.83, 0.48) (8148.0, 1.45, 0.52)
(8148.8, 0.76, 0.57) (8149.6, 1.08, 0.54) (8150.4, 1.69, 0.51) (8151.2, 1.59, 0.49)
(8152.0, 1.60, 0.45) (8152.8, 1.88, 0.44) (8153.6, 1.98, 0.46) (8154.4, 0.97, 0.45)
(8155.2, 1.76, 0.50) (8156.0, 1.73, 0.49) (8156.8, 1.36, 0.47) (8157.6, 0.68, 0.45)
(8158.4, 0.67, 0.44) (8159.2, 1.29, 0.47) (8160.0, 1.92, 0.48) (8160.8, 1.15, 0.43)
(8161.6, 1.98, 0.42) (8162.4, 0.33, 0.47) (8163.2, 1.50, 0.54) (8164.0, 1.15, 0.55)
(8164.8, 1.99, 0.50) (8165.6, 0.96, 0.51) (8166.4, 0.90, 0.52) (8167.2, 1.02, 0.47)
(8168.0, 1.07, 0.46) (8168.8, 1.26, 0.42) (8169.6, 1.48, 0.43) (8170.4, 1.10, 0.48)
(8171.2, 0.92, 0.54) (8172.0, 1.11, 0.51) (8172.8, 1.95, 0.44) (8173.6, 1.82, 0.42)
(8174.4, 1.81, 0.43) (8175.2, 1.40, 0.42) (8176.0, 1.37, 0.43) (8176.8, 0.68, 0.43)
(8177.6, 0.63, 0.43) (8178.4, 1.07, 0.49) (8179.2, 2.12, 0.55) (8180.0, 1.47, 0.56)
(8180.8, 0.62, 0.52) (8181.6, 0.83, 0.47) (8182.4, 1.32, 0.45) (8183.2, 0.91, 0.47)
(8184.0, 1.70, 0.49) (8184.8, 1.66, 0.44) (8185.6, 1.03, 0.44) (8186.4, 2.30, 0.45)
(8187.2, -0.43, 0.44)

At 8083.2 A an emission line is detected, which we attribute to [N II]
